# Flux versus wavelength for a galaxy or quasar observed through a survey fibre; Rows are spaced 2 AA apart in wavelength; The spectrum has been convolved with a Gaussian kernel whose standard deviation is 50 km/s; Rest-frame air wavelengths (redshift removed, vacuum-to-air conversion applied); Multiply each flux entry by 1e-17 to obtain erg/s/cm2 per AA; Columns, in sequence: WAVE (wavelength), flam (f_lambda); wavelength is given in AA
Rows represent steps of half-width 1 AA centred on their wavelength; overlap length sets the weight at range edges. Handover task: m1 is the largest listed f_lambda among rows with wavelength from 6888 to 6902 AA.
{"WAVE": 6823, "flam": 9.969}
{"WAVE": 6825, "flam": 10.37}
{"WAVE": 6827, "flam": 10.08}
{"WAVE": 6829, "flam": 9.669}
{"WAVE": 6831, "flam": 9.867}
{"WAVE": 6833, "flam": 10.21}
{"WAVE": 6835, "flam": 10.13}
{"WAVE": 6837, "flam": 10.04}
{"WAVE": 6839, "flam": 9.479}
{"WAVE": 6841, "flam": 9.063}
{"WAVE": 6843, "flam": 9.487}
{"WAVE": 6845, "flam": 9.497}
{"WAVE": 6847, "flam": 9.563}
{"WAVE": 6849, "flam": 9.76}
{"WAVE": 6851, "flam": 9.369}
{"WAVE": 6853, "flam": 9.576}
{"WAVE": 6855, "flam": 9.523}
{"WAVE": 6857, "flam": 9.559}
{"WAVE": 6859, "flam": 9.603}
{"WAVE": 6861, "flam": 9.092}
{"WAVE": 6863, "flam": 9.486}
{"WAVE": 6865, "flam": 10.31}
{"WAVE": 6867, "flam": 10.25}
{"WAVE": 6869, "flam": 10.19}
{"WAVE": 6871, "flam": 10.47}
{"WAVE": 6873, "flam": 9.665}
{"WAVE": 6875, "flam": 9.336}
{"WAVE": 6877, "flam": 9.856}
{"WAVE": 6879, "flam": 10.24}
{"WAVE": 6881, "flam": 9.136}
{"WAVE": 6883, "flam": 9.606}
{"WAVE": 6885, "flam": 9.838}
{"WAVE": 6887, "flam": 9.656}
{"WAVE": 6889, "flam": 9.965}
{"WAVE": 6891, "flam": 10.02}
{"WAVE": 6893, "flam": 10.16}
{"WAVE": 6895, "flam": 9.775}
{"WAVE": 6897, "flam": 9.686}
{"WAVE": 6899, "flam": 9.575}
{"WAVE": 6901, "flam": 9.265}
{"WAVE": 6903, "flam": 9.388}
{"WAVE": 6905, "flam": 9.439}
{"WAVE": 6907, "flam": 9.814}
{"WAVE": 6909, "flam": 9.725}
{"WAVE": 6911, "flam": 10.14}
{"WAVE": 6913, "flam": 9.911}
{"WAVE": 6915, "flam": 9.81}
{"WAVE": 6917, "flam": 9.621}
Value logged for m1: 10.16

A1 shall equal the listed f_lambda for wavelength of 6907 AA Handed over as 9.814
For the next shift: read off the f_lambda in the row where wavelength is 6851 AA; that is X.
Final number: 9.369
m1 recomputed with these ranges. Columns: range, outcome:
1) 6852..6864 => 9.603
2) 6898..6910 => 9.814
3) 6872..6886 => 10.24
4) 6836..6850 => 10.04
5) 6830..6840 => 10.21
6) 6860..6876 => 10.47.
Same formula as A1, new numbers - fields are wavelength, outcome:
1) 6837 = 10.04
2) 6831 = 9.867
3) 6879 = 10.24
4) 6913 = 9.911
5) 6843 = 9.487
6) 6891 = 10.02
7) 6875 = 9.336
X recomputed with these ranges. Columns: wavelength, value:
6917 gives 9.621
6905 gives 9.439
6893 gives 10.16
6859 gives 9.603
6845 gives 9.497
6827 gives 10.08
